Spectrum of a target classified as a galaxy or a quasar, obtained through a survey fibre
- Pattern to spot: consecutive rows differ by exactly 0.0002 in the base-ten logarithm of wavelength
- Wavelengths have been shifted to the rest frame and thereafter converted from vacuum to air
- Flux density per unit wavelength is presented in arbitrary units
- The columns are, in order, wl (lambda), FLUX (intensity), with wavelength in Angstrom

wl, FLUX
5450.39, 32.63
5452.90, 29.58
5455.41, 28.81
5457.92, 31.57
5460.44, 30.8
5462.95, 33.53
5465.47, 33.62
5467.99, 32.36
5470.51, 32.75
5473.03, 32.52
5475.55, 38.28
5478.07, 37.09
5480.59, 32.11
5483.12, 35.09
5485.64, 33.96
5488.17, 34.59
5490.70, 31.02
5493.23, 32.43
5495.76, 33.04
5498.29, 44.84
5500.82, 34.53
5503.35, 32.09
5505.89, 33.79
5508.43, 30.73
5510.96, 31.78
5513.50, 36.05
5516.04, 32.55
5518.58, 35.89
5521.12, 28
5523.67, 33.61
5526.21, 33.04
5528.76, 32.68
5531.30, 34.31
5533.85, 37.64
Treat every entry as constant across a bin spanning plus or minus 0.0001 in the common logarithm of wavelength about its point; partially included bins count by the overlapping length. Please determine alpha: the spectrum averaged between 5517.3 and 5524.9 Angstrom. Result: 32.5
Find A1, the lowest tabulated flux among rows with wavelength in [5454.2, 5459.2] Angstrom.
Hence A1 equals 28.81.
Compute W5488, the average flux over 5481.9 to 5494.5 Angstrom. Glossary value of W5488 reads 33.4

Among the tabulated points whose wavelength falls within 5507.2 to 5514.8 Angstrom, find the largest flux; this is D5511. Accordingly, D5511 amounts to 36.05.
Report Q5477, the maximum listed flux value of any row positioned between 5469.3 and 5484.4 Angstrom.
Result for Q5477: 38.28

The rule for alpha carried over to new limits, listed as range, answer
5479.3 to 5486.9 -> 33.7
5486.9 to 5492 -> 32.8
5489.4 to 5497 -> 32.2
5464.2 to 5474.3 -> 32.8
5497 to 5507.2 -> 36.3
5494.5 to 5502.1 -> 37.5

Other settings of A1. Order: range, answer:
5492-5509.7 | 30.73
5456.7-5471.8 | 30.8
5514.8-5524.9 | 28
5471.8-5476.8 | 32.52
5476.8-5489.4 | 32.11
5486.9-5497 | 31.02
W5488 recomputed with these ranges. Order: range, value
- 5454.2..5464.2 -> 31.2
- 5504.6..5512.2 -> 32.1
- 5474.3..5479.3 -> 37.7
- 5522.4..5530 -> 33.1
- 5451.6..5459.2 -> 30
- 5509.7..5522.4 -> 32.8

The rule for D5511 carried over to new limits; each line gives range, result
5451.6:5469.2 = 33.62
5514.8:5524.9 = 35.89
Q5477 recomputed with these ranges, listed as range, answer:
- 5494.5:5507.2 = 44.84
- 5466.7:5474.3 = 32.75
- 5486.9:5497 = 34.59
